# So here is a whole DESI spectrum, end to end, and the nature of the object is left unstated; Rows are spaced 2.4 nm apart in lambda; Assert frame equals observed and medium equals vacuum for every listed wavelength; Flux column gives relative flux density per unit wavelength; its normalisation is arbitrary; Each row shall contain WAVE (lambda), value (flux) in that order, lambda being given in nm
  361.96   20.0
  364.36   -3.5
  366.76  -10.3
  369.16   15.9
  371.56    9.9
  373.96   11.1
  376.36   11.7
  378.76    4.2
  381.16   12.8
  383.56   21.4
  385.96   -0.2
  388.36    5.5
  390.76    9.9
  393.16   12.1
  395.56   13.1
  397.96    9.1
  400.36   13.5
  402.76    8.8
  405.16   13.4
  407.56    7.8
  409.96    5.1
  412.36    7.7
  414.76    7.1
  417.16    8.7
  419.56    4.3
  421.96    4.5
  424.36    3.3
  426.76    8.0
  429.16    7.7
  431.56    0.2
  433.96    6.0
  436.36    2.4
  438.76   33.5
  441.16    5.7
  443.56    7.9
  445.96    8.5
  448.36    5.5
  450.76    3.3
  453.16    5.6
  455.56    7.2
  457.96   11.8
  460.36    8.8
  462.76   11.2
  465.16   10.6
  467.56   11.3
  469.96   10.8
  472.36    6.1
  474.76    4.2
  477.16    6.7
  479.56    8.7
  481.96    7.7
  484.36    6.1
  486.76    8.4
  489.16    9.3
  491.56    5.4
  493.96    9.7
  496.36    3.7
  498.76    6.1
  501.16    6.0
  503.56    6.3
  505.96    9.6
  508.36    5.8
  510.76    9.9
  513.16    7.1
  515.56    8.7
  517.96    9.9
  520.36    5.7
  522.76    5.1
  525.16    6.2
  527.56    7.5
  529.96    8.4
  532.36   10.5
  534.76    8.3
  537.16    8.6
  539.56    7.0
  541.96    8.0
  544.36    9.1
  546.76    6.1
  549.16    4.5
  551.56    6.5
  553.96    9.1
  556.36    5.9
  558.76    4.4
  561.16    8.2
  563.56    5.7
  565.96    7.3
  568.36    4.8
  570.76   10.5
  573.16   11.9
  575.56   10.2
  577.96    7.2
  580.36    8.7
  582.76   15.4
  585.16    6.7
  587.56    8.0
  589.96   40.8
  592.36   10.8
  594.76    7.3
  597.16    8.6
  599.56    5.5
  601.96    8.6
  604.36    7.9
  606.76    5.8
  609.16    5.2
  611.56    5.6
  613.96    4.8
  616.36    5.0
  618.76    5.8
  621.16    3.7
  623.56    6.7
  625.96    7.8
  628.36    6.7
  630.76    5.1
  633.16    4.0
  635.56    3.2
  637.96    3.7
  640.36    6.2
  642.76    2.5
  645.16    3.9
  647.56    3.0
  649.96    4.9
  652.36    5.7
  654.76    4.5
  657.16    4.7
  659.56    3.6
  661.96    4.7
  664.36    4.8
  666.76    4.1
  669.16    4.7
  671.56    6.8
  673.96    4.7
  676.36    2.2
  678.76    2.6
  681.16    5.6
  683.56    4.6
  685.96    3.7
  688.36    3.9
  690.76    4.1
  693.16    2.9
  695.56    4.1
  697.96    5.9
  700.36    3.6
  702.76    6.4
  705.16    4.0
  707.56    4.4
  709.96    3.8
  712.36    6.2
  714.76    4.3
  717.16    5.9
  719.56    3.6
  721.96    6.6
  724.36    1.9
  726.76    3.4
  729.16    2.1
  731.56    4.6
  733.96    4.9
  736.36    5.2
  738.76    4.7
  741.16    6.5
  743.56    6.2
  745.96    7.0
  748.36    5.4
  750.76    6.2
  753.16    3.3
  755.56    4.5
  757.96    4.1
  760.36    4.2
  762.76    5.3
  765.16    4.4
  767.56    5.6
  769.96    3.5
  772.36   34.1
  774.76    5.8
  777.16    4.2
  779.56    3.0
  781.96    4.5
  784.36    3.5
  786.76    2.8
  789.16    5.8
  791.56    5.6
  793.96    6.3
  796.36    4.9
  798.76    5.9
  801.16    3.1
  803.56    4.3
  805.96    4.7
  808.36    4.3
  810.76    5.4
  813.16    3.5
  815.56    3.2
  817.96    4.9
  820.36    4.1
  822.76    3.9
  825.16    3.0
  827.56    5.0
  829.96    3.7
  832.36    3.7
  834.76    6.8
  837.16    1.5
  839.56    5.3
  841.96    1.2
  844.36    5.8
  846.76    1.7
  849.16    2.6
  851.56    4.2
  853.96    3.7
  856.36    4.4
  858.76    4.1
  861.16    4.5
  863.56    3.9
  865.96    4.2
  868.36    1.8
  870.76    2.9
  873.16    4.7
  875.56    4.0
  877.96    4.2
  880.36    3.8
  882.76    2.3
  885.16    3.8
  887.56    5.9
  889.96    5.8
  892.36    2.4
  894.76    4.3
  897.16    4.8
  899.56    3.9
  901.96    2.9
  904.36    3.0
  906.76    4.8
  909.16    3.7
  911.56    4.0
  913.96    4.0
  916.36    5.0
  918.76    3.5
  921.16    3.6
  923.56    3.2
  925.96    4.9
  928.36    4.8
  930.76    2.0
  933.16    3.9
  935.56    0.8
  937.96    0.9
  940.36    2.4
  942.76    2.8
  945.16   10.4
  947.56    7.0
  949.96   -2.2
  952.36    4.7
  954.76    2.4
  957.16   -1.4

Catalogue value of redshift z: 0.176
